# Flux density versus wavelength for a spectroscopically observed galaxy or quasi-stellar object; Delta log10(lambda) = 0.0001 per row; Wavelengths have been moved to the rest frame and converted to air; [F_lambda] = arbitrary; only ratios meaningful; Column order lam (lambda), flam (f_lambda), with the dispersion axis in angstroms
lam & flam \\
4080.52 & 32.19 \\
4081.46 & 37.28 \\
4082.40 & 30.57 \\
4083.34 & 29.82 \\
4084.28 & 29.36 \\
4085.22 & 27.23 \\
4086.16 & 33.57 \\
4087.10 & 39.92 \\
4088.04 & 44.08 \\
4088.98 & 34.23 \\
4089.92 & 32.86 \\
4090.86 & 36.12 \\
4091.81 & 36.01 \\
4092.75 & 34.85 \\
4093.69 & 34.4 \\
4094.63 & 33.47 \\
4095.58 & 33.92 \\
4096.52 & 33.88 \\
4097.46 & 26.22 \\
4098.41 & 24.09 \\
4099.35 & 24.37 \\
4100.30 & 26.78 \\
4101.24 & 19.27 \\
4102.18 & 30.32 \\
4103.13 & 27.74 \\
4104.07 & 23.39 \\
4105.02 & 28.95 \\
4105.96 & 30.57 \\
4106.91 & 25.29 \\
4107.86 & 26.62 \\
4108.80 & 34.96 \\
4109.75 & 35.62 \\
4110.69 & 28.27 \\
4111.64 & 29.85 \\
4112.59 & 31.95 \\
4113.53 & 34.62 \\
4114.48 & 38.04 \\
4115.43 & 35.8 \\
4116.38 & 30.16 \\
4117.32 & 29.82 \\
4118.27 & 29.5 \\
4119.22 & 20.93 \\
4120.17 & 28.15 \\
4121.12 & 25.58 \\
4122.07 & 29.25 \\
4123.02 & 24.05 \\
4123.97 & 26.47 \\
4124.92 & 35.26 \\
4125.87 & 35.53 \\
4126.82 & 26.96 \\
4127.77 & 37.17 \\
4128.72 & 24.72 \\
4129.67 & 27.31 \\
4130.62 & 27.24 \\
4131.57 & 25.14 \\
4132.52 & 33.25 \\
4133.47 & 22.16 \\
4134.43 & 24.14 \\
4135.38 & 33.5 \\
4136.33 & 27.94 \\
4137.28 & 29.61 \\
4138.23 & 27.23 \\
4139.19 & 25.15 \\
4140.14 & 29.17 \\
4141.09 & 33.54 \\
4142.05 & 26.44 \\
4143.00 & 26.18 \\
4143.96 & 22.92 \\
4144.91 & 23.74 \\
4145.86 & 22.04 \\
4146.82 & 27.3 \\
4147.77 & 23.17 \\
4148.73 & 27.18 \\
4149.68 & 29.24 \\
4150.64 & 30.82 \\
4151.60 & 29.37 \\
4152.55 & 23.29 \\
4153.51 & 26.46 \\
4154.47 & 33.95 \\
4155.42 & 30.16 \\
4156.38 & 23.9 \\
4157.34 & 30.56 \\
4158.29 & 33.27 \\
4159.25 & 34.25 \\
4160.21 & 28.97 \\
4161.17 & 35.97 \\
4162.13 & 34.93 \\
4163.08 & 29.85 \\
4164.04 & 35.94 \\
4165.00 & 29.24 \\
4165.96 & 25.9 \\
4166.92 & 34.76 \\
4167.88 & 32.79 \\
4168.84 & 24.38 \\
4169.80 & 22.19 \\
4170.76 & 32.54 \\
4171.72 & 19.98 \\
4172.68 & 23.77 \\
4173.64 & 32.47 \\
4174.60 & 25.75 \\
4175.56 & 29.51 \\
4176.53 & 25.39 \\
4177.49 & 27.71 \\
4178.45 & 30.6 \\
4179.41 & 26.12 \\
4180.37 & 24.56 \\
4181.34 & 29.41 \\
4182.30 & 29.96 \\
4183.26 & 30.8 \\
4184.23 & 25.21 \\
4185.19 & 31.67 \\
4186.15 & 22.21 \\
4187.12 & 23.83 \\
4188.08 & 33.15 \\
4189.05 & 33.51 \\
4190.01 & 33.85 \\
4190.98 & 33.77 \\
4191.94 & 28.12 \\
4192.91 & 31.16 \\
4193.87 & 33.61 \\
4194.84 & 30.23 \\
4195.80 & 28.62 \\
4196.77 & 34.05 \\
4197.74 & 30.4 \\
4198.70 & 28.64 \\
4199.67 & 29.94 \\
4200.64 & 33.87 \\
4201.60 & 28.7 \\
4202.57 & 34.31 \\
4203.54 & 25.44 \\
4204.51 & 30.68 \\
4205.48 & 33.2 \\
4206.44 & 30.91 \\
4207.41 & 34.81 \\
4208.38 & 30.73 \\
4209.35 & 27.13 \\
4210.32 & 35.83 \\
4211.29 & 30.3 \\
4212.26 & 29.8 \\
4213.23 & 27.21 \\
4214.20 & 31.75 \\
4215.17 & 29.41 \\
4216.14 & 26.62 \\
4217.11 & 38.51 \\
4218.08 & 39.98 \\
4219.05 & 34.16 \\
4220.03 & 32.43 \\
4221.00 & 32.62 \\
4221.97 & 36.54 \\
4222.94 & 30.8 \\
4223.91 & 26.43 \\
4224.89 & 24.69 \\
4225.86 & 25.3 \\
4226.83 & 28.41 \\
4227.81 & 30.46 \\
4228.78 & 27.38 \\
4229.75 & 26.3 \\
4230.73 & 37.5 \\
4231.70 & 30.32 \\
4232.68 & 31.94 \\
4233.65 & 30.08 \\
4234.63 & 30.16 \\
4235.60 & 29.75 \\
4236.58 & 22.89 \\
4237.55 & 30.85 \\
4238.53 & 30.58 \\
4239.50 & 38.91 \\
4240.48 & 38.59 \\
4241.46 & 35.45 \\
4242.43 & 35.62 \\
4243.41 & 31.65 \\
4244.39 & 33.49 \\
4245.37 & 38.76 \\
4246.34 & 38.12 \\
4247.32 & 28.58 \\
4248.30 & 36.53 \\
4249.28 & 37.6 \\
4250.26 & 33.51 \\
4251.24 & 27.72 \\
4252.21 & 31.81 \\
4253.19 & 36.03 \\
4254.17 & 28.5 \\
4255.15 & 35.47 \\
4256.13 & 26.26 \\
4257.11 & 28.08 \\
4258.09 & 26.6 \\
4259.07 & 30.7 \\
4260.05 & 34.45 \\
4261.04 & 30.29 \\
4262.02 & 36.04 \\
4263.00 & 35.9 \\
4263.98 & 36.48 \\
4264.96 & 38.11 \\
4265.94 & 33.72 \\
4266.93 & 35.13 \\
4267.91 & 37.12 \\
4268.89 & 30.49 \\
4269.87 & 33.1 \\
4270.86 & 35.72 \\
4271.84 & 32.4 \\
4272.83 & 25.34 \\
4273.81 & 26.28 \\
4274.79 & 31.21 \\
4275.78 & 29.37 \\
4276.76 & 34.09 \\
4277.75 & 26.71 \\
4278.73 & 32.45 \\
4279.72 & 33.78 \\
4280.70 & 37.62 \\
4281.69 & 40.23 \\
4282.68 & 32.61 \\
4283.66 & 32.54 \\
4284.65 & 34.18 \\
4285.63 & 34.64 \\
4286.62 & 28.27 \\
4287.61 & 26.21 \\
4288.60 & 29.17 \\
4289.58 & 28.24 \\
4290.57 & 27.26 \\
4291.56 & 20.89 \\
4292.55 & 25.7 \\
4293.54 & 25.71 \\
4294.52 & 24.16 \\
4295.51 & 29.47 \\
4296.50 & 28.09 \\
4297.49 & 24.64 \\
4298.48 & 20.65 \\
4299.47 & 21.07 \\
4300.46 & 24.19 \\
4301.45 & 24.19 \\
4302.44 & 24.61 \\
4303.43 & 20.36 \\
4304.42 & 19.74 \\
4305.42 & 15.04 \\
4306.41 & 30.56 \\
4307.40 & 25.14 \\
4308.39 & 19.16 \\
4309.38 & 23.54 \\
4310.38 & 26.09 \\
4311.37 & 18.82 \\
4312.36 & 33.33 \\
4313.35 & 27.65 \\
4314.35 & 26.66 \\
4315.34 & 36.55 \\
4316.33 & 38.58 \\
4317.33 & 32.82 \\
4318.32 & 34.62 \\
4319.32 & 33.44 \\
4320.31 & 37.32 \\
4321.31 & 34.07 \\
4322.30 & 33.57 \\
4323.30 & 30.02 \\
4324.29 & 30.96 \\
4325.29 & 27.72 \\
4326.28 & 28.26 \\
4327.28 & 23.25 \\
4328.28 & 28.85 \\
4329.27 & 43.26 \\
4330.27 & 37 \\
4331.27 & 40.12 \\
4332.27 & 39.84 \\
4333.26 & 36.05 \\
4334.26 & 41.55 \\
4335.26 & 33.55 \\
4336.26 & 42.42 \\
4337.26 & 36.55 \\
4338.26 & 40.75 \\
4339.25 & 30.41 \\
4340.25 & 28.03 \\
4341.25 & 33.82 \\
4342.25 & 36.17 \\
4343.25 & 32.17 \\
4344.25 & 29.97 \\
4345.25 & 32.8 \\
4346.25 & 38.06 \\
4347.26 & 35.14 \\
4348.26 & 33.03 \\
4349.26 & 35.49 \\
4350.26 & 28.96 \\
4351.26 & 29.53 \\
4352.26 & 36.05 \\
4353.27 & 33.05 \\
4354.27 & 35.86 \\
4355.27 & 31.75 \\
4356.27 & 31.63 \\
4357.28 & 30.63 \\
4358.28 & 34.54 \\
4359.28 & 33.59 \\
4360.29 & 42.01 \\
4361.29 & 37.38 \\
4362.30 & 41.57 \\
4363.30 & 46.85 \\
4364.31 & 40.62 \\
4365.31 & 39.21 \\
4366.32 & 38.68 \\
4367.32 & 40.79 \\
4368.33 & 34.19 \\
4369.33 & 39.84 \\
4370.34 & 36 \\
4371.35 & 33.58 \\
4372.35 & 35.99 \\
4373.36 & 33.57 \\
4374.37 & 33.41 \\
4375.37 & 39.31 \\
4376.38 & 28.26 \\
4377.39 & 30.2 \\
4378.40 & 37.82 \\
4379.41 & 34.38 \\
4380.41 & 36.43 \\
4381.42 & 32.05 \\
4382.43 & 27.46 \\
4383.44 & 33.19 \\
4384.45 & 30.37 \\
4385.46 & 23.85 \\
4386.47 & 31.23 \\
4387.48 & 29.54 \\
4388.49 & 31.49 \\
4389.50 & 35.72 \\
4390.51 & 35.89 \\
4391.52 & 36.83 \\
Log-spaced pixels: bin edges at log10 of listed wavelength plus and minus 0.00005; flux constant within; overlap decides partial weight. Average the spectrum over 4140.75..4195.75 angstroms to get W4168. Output 28.8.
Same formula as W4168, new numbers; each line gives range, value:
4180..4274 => 31.5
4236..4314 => 30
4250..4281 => 32.2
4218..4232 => 30.6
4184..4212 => 30.7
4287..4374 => 31.8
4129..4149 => 26.9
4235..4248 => 33.4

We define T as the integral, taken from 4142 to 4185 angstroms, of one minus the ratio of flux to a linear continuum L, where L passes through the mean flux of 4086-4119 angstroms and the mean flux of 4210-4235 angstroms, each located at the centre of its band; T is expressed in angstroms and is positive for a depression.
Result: 3.8 angstroms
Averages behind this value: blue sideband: 31.3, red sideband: 30.9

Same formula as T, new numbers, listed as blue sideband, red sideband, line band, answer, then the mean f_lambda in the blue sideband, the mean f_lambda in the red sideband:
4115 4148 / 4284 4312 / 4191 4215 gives -3.7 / 27.9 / 25.1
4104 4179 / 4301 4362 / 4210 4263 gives -2.5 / 28.9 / 32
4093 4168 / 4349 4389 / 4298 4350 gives 4.1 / 29.1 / 34.5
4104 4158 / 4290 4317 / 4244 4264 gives -5.0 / 28.6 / 25.3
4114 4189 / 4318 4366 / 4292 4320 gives 6.1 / 28.6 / 34.8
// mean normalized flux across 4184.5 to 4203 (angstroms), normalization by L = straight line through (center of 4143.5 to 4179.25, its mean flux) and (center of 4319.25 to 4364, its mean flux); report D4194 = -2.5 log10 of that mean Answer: -0.038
